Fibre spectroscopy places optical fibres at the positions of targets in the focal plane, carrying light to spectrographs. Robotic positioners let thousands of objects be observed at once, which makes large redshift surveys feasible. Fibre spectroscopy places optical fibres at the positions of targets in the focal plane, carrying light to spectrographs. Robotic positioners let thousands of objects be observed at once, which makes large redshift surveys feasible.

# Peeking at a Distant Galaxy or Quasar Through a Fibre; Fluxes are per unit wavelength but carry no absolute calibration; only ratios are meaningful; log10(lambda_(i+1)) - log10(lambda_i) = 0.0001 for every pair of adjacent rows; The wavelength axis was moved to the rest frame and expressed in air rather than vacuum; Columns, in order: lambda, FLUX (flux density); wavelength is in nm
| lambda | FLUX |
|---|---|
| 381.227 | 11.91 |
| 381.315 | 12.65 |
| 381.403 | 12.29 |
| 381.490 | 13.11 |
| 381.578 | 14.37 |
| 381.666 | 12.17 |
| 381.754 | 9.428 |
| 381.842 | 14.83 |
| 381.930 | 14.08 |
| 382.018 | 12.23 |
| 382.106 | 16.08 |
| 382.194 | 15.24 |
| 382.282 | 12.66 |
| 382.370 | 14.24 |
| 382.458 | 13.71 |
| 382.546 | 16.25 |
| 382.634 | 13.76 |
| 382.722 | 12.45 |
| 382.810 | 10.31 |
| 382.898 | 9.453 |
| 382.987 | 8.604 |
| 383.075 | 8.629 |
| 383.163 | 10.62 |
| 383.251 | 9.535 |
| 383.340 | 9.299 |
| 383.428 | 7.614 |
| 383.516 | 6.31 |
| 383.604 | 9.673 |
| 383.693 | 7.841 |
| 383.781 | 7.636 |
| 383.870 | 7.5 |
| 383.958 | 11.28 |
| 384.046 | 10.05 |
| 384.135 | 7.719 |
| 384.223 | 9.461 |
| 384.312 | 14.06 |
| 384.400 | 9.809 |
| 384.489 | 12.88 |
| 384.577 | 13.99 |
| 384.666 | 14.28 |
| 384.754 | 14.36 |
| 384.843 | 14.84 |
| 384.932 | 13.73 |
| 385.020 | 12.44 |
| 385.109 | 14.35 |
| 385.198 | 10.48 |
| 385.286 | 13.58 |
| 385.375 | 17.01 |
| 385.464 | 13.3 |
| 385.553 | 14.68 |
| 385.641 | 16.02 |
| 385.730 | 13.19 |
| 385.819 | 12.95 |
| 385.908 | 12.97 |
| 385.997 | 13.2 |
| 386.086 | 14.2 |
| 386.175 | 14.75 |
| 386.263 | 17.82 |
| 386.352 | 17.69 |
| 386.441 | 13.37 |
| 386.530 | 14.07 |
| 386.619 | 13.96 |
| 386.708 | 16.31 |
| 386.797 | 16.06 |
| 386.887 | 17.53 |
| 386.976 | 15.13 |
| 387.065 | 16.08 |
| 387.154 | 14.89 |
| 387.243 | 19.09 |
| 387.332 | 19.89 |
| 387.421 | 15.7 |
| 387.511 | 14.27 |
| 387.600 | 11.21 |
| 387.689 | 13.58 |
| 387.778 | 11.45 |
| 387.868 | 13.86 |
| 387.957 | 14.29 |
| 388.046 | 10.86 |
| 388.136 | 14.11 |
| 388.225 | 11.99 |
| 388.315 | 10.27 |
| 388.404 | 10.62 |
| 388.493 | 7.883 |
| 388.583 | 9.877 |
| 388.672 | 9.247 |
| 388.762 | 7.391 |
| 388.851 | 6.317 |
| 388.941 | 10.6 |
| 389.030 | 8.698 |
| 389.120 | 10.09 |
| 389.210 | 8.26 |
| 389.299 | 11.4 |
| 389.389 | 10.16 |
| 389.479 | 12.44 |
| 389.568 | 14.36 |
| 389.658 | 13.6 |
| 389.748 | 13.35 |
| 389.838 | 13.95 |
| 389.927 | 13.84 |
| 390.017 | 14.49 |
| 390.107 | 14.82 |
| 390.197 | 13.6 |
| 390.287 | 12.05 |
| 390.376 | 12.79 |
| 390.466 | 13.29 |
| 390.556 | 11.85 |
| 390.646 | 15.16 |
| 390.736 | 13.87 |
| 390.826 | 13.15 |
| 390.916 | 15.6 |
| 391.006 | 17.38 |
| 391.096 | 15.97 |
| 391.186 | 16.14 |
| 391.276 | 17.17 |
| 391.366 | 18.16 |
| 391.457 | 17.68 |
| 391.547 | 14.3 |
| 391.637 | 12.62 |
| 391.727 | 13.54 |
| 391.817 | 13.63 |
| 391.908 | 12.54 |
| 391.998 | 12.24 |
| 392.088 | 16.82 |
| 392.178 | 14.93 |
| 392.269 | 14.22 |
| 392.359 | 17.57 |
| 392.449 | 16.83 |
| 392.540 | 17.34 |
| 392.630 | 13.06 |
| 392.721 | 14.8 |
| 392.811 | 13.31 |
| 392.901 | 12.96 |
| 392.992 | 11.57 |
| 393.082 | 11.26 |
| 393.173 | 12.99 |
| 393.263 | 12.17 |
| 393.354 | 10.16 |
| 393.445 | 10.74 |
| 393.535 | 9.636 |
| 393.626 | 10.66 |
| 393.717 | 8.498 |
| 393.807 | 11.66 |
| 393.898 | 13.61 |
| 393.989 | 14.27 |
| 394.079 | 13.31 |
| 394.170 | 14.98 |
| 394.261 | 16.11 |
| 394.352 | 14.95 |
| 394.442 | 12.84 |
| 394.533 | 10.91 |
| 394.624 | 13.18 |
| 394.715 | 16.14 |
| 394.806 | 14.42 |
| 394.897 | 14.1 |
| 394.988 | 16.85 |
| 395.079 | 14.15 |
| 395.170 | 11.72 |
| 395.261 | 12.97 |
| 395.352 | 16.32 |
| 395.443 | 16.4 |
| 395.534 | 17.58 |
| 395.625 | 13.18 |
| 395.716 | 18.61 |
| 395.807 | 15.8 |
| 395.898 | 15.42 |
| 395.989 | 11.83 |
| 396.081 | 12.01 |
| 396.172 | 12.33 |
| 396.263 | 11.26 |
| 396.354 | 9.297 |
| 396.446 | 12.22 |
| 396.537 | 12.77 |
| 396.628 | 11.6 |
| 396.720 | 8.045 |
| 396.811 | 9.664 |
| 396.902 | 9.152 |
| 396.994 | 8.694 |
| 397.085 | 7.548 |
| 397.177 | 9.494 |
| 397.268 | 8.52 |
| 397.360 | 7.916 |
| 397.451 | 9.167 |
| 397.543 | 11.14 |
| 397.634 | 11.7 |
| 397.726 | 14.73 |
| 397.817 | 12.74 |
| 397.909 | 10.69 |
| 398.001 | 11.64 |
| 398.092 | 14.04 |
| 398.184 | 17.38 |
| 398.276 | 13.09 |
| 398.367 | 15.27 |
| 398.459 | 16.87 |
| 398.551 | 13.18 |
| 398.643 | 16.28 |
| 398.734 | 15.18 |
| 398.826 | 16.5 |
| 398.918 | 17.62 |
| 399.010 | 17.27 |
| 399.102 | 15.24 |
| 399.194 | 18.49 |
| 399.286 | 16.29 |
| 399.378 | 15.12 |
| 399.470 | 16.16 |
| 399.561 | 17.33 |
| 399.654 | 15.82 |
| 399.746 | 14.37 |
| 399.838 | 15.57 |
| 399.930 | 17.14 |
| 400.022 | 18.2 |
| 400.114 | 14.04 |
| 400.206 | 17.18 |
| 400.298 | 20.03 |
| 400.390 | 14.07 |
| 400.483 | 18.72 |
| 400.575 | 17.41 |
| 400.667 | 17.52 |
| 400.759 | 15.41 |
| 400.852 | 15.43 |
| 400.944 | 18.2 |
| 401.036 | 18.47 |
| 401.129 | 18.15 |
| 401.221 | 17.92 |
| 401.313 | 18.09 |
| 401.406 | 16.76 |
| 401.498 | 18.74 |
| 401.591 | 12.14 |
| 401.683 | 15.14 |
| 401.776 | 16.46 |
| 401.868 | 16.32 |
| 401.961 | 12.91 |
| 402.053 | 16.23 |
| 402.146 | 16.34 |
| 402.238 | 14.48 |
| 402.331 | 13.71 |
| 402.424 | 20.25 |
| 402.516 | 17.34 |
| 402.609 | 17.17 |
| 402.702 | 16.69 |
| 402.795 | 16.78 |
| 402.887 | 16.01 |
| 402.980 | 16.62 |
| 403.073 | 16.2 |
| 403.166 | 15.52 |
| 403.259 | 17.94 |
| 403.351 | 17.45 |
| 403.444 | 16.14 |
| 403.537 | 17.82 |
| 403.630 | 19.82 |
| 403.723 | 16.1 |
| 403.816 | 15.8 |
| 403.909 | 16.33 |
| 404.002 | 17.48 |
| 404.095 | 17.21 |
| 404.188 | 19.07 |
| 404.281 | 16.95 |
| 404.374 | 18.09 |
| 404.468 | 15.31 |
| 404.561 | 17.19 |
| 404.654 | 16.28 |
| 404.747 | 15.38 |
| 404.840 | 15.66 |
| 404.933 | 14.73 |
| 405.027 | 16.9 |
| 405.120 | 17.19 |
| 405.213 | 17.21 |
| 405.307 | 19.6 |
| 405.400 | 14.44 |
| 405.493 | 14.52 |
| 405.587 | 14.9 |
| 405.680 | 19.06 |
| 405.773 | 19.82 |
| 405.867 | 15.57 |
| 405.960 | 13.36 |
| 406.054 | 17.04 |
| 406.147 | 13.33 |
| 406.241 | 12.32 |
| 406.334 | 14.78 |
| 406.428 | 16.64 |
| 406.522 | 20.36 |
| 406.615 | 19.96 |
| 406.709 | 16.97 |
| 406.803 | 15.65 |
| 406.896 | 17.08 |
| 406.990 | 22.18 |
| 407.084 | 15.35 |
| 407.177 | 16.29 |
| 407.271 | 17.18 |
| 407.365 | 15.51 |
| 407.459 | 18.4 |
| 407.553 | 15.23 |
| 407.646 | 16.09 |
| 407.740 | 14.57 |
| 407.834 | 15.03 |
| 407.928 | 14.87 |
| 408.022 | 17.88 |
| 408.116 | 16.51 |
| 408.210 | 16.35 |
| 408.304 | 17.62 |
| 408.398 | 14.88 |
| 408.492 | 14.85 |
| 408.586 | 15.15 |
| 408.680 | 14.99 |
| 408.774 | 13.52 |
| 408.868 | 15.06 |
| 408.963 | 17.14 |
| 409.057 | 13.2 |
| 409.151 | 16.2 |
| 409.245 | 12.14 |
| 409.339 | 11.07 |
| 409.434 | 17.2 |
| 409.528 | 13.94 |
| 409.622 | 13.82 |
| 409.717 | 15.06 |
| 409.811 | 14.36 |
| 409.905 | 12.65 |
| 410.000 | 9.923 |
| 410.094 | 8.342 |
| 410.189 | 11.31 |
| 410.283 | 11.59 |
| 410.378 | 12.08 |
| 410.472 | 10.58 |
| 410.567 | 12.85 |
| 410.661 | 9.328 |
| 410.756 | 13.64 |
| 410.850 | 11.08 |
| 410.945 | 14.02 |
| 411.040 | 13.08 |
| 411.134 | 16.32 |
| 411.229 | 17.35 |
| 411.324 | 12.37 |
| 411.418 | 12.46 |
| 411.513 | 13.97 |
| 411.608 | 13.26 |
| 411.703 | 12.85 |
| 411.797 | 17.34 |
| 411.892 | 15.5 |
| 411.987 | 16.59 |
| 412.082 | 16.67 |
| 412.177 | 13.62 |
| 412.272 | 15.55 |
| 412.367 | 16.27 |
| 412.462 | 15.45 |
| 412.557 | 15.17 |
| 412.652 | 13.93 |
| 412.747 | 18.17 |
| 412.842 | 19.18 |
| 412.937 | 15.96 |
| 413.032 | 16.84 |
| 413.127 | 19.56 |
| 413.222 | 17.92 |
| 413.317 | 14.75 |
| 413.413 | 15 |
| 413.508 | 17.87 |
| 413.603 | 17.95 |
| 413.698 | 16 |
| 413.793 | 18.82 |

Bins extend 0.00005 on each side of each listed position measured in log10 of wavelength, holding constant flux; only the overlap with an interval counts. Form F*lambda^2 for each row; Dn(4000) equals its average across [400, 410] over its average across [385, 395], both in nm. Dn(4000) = 1.3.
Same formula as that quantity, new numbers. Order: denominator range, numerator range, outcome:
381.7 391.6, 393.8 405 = 1.24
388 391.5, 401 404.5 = 1.41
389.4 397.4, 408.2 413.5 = 1.18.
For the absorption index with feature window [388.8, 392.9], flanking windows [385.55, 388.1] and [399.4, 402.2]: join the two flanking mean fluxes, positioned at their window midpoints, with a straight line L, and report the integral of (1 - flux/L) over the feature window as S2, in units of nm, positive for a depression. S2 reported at 0.43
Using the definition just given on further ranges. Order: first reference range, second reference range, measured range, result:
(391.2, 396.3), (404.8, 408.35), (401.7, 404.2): -0.137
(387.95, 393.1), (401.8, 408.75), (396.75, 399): 0.355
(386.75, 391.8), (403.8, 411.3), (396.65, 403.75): -0.319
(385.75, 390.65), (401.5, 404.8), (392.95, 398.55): 0.837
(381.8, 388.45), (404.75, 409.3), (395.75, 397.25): 0.360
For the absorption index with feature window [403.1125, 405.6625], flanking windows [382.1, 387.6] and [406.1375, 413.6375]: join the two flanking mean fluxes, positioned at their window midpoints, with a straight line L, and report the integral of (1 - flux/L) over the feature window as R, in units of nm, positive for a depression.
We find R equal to -0.37 nm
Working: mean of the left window 13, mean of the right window 15.1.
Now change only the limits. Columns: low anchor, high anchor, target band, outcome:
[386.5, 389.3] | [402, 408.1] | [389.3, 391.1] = -0.07 nm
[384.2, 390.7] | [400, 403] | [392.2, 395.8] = 0.25 nm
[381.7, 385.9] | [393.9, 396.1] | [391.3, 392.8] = -0.13 nm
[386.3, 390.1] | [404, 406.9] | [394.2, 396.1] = -0.03 nm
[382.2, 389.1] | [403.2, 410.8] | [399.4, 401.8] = -0.34 nm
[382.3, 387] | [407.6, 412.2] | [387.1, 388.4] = -0.12 nm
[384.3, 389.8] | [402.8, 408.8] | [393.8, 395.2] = 0.05 nm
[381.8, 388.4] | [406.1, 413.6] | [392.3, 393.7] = 0.07 nm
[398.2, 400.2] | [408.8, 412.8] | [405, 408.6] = -0.45 nm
